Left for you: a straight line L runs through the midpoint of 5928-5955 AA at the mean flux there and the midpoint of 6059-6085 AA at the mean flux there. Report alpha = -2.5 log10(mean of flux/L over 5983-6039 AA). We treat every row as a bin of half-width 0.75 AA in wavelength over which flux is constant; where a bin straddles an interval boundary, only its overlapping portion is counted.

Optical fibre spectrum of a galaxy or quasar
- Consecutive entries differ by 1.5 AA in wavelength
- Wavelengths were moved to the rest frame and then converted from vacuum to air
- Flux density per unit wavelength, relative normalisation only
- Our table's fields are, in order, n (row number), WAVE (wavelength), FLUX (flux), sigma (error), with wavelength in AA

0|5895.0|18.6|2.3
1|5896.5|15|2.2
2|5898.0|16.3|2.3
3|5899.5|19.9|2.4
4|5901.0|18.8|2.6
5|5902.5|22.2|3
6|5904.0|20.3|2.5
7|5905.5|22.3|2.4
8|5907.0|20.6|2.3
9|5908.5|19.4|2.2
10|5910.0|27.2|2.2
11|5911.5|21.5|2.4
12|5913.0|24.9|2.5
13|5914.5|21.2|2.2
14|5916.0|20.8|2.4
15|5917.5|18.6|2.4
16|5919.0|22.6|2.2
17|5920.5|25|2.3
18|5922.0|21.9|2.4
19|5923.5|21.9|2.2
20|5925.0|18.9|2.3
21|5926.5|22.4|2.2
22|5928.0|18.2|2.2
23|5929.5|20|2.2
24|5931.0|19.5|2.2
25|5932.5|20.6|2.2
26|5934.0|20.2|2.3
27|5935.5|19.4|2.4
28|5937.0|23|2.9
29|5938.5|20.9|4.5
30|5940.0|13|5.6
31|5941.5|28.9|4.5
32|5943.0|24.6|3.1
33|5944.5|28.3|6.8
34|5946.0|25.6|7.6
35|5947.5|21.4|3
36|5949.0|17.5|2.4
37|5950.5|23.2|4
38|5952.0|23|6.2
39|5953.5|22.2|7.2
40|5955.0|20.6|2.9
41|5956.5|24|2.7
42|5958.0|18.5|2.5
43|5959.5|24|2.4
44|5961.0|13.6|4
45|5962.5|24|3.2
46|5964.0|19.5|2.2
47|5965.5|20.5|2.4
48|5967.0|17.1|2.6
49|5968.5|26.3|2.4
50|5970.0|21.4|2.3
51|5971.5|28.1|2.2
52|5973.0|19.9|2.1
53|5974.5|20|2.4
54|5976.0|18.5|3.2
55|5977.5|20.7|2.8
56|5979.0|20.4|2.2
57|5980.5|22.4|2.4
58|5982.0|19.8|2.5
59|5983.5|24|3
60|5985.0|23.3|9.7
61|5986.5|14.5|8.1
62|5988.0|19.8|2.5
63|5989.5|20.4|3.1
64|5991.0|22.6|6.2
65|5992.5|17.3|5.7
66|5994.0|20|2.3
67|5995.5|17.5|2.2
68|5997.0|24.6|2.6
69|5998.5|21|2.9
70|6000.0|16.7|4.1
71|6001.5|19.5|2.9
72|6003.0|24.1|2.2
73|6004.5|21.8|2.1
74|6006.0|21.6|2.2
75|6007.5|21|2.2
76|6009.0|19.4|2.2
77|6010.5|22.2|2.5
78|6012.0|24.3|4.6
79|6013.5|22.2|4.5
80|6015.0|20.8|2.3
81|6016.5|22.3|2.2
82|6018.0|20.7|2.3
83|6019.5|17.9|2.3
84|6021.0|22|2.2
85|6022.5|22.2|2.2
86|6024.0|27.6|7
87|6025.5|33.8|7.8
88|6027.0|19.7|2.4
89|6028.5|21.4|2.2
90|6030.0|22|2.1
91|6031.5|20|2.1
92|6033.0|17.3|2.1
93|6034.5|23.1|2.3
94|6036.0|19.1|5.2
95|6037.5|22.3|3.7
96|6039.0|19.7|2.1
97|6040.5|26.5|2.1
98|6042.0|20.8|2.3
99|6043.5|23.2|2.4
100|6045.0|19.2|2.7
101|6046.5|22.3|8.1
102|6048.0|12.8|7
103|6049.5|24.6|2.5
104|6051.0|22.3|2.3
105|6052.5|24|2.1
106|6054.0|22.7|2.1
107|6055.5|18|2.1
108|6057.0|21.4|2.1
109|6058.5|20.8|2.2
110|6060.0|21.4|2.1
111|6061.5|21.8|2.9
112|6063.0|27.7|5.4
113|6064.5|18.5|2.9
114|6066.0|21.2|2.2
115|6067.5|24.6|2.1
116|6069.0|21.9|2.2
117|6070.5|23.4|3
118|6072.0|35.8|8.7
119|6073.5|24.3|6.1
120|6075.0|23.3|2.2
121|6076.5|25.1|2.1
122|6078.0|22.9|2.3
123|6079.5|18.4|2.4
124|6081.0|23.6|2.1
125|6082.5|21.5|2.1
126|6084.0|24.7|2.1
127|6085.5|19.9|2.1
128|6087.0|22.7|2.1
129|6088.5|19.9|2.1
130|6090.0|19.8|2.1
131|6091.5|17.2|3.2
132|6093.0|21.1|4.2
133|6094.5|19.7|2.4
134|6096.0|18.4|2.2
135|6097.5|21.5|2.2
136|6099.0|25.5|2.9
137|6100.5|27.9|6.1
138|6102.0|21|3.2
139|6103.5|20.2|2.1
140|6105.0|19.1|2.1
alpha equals 0.07 mag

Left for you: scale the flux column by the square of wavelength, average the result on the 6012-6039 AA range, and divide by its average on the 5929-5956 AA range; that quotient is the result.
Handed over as 1.04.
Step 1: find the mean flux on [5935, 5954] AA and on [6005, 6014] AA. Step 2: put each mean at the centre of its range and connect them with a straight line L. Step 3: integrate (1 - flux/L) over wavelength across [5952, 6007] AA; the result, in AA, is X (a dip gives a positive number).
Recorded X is 3.0 AA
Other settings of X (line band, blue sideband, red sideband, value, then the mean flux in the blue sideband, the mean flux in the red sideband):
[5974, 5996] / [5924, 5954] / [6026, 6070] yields 1.43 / 21.5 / 21.5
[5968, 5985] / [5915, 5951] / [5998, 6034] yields -0.25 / 21.5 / 21.7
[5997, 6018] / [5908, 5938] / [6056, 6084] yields 0.96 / 21.4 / 23.2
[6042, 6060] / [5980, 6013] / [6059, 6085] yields 1.34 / 20.8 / 23.5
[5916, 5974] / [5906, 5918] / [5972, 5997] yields -1.07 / 21.9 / 20.3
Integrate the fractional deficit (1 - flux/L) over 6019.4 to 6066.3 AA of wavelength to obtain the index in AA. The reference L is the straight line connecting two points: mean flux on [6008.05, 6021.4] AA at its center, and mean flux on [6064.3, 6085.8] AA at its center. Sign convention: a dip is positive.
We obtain 0.9 AA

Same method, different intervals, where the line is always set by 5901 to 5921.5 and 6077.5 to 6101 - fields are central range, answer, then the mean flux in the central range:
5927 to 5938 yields 0.8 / 20.2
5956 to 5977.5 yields 0.7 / 21.1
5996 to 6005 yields 0.2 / 21.2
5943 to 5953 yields -0.7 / 23.2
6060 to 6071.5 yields -0.7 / 22.9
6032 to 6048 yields 0.5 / 20.9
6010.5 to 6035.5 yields -0.8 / 22.3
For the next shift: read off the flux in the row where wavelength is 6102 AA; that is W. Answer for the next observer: 21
